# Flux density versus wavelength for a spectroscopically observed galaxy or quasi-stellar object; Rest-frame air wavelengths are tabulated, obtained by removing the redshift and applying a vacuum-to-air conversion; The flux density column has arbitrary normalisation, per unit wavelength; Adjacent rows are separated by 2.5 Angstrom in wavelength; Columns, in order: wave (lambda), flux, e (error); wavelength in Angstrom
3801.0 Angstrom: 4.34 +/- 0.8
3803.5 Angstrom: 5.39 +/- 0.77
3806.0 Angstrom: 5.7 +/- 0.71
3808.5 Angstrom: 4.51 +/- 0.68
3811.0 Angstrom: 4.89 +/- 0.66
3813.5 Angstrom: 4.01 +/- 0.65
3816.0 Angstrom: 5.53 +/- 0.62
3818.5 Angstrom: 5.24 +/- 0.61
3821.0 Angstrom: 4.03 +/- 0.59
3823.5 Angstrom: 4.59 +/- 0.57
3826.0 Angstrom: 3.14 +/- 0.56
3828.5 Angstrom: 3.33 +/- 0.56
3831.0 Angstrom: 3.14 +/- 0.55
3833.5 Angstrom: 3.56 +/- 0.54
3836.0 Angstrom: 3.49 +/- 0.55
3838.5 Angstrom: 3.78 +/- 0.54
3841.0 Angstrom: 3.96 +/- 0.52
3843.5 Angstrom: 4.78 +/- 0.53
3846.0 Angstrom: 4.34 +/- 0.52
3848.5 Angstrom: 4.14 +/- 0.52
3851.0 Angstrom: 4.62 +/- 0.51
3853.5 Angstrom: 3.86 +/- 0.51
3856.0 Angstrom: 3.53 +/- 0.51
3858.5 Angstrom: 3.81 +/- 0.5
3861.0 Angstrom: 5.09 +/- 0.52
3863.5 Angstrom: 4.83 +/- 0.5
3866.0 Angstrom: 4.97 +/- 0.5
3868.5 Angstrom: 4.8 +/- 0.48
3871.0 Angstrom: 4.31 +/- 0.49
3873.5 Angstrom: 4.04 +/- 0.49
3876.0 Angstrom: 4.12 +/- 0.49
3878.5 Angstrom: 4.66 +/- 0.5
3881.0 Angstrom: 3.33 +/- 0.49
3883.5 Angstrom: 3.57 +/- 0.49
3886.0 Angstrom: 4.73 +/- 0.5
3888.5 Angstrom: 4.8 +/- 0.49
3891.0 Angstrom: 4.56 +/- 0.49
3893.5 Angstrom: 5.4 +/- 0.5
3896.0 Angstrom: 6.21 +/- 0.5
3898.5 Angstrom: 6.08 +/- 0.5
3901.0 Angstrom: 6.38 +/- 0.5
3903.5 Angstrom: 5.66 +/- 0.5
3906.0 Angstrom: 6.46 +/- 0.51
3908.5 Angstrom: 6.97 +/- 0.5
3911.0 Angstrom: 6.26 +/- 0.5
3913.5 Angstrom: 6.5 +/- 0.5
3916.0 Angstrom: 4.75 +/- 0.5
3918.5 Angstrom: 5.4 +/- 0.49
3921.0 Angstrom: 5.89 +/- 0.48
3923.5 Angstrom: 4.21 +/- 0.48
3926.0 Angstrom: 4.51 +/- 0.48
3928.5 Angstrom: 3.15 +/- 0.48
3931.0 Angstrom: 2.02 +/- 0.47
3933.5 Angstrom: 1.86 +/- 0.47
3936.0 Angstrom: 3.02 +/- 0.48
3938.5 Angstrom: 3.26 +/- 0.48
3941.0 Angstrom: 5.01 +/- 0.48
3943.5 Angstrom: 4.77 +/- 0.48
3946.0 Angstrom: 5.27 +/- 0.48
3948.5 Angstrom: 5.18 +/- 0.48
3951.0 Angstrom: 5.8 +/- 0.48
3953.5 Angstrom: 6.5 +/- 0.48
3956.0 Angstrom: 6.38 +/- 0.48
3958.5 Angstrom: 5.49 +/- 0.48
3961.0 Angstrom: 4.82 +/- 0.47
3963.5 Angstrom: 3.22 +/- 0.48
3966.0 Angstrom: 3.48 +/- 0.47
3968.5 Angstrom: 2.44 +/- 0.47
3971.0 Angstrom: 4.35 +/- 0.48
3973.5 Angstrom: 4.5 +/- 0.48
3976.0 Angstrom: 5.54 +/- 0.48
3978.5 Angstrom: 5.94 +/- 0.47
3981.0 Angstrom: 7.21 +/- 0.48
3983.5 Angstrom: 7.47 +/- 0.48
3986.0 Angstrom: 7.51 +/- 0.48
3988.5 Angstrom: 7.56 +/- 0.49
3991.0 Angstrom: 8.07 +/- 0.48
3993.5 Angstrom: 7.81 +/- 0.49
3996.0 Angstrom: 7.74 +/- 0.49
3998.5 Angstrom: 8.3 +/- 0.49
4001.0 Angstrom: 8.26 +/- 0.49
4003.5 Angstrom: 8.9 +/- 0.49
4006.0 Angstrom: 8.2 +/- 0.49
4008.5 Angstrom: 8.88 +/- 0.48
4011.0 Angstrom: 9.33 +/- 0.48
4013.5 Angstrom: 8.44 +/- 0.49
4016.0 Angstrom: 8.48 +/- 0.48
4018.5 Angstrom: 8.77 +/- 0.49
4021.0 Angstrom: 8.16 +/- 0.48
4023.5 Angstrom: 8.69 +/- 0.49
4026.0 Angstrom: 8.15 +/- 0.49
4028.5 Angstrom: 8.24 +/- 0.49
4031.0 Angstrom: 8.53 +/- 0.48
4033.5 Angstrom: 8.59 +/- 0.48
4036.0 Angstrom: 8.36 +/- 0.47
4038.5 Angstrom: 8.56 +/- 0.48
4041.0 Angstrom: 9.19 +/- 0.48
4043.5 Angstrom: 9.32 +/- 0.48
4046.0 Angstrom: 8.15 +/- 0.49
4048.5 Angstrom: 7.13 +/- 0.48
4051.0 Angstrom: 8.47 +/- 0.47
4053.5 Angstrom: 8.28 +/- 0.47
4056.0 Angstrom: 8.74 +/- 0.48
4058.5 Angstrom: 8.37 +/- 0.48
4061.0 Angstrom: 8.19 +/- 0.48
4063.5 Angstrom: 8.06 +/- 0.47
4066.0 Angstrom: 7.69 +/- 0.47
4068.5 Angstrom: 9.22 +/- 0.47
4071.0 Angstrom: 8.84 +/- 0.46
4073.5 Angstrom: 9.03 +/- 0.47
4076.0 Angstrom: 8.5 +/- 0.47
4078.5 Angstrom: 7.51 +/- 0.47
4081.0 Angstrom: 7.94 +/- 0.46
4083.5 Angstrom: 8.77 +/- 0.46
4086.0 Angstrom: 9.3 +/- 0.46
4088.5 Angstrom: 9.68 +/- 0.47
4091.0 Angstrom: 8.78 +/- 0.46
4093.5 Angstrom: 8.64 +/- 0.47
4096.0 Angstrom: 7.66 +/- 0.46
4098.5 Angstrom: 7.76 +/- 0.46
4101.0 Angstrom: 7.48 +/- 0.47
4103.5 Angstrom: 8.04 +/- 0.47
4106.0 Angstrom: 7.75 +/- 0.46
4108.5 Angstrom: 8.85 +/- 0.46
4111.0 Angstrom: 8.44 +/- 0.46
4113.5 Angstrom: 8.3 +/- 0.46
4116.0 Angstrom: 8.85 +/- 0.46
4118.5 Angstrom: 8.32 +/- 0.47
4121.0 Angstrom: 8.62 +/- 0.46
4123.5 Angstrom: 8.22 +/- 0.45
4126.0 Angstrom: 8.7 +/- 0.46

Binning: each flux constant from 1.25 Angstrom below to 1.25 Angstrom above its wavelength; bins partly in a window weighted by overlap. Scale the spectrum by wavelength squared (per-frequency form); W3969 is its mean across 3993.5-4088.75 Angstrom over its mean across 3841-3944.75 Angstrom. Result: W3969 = 2.0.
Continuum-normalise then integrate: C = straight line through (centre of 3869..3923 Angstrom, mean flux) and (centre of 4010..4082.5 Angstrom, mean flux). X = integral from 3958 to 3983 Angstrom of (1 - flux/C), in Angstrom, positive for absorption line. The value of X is 7.6 Angstrom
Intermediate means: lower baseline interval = 5.22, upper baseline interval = 8.44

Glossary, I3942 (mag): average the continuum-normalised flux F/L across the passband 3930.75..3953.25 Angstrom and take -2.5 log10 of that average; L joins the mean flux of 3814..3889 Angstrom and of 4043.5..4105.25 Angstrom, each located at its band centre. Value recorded 0.37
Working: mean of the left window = 4.2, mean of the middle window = 4.22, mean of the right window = 8.36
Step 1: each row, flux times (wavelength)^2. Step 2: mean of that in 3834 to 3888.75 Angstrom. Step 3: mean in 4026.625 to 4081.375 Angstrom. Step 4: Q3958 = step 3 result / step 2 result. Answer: 2.2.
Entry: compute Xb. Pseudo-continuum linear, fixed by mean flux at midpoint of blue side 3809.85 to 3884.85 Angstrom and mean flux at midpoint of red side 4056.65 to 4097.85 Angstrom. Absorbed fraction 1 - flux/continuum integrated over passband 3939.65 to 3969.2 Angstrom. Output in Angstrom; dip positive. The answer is 6.1 Angstrom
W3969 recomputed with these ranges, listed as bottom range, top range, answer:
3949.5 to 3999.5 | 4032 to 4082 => 1.46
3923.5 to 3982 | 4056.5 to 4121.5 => 2.00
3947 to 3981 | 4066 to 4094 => 1.85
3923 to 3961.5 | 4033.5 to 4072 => 2.00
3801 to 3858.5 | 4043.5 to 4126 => 2.25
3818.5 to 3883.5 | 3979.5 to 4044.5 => 2.20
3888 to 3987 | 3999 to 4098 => 1.76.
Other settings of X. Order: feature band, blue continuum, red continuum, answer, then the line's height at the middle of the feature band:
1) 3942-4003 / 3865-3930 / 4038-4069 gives 6.3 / 6.66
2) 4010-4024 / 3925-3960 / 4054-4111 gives -4.5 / 6.55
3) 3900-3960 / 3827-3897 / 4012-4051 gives 8.8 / 5.95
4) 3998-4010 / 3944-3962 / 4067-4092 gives -2.9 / 6.87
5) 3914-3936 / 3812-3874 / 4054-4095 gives 6.6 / 5.75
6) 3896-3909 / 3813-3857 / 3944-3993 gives -3.8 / 4.86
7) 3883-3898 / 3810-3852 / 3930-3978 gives -2.6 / 4.27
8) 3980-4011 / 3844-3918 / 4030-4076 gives -3.2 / 7.3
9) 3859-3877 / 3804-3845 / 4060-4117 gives 1.3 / 4.94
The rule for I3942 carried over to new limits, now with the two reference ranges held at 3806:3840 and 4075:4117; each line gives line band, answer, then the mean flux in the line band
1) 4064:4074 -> -0.09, 8.62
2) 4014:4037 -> -0.16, 8.44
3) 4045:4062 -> -0.07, 8.19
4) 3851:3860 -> 0.19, 3.89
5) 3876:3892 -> 0.20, 4.26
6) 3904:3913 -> -0.18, 6.48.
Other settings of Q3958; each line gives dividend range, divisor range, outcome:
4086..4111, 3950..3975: 1.90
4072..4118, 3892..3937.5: 1.83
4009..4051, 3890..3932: 1.69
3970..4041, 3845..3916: 1.69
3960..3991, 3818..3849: 1.49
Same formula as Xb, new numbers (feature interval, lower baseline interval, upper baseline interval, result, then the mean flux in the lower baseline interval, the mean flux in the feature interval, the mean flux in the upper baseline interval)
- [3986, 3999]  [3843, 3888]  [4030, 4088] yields -1.5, 4.31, 7.84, 8.48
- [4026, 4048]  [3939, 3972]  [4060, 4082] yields -3.8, 4.79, 8.54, 8.34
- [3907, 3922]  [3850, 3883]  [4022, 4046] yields -1.3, 4.29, 5.97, 8.6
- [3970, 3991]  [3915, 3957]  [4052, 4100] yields -2.1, 4.52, 6.39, 8.47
